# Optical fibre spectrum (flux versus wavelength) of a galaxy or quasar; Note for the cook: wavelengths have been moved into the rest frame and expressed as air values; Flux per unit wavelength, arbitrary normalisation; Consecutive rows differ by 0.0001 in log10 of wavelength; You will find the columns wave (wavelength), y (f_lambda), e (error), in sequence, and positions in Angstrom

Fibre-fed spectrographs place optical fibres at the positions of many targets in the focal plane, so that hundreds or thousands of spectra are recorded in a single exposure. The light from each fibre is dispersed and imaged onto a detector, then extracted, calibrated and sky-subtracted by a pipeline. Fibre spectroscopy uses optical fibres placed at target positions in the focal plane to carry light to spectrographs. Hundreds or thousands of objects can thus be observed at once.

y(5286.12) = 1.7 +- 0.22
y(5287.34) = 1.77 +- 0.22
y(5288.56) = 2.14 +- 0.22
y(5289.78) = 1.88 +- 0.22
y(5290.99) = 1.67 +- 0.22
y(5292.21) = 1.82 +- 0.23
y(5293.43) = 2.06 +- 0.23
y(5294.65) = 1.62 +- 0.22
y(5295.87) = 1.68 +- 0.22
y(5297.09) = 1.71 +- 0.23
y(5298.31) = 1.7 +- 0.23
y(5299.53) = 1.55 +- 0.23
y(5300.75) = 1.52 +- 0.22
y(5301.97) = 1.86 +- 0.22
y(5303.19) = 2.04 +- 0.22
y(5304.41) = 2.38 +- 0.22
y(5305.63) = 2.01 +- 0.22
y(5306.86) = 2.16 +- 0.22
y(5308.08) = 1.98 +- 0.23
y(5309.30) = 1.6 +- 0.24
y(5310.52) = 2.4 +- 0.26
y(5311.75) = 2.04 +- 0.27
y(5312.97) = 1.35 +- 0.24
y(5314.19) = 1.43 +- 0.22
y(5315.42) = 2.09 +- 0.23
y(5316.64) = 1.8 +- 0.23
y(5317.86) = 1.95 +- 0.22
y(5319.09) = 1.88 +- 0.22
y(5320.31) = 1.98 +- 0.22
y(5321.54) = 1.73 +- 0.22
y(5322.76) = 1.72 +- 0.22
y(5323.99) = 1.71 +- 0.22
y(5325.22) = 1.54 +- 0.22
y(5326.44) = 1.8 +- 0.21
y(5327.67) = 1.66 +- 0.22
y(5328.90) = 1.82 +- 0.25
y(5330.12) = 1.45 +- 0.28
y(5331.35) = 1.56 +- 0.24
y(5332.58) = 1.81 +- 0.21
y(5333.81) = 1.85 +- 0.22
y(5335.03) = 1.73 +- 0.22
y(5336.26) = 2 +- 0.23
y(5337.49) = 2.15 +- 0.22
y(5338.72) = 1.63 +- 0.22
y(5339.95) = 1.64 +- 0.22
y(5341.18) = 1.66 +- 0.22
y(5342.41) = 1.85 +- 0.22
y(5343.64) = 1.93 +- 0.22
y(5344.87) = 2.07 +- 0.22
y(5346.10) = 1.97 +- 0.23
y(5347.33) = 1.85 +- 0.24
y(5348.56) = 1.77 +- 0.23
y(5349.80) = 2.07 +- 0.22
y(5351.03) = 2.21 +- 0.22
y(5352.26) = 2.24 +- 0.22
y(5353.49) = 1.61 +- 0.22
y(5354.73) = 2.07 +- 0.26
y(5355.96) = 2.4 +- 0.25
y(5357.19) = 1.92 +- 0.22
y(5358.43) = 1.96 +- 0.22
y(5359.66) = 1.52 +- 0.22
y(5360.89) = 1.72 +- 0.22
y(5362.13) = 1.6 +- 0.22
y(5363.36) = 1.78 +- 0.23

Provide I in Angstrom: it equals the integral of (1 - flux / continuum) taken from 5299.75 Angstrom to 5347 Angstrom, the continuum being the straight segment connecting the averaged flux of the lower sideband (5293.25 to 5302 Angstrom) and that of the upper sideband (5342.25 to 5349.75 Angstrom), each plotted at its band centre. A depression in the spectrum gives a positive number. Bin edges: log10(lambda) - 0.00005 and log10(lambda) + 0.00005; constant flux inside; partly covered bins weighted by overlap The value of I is -0.7 Angstrom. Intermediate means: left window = 1.69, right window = 1.92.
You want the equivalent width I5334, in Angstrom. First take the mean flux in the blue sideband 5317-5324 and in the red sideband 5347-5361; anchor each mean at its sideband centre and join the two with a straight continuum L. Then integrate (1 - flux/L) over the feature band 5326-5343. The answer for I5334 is 1.2 Angstrom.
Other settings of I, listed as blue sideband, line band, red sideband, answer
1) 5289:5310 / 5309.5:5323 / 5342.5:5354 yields 0.3 Angstrom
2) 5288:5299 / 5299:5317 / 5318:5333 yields -1.2 Angstrom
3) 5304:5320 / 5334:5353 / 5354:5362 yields 0.0 Angstrom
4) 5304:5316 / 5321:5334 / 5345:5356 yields 1.8 Angstrom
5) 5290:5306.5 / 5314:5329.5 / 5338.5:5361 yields 0.6 Angstrom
